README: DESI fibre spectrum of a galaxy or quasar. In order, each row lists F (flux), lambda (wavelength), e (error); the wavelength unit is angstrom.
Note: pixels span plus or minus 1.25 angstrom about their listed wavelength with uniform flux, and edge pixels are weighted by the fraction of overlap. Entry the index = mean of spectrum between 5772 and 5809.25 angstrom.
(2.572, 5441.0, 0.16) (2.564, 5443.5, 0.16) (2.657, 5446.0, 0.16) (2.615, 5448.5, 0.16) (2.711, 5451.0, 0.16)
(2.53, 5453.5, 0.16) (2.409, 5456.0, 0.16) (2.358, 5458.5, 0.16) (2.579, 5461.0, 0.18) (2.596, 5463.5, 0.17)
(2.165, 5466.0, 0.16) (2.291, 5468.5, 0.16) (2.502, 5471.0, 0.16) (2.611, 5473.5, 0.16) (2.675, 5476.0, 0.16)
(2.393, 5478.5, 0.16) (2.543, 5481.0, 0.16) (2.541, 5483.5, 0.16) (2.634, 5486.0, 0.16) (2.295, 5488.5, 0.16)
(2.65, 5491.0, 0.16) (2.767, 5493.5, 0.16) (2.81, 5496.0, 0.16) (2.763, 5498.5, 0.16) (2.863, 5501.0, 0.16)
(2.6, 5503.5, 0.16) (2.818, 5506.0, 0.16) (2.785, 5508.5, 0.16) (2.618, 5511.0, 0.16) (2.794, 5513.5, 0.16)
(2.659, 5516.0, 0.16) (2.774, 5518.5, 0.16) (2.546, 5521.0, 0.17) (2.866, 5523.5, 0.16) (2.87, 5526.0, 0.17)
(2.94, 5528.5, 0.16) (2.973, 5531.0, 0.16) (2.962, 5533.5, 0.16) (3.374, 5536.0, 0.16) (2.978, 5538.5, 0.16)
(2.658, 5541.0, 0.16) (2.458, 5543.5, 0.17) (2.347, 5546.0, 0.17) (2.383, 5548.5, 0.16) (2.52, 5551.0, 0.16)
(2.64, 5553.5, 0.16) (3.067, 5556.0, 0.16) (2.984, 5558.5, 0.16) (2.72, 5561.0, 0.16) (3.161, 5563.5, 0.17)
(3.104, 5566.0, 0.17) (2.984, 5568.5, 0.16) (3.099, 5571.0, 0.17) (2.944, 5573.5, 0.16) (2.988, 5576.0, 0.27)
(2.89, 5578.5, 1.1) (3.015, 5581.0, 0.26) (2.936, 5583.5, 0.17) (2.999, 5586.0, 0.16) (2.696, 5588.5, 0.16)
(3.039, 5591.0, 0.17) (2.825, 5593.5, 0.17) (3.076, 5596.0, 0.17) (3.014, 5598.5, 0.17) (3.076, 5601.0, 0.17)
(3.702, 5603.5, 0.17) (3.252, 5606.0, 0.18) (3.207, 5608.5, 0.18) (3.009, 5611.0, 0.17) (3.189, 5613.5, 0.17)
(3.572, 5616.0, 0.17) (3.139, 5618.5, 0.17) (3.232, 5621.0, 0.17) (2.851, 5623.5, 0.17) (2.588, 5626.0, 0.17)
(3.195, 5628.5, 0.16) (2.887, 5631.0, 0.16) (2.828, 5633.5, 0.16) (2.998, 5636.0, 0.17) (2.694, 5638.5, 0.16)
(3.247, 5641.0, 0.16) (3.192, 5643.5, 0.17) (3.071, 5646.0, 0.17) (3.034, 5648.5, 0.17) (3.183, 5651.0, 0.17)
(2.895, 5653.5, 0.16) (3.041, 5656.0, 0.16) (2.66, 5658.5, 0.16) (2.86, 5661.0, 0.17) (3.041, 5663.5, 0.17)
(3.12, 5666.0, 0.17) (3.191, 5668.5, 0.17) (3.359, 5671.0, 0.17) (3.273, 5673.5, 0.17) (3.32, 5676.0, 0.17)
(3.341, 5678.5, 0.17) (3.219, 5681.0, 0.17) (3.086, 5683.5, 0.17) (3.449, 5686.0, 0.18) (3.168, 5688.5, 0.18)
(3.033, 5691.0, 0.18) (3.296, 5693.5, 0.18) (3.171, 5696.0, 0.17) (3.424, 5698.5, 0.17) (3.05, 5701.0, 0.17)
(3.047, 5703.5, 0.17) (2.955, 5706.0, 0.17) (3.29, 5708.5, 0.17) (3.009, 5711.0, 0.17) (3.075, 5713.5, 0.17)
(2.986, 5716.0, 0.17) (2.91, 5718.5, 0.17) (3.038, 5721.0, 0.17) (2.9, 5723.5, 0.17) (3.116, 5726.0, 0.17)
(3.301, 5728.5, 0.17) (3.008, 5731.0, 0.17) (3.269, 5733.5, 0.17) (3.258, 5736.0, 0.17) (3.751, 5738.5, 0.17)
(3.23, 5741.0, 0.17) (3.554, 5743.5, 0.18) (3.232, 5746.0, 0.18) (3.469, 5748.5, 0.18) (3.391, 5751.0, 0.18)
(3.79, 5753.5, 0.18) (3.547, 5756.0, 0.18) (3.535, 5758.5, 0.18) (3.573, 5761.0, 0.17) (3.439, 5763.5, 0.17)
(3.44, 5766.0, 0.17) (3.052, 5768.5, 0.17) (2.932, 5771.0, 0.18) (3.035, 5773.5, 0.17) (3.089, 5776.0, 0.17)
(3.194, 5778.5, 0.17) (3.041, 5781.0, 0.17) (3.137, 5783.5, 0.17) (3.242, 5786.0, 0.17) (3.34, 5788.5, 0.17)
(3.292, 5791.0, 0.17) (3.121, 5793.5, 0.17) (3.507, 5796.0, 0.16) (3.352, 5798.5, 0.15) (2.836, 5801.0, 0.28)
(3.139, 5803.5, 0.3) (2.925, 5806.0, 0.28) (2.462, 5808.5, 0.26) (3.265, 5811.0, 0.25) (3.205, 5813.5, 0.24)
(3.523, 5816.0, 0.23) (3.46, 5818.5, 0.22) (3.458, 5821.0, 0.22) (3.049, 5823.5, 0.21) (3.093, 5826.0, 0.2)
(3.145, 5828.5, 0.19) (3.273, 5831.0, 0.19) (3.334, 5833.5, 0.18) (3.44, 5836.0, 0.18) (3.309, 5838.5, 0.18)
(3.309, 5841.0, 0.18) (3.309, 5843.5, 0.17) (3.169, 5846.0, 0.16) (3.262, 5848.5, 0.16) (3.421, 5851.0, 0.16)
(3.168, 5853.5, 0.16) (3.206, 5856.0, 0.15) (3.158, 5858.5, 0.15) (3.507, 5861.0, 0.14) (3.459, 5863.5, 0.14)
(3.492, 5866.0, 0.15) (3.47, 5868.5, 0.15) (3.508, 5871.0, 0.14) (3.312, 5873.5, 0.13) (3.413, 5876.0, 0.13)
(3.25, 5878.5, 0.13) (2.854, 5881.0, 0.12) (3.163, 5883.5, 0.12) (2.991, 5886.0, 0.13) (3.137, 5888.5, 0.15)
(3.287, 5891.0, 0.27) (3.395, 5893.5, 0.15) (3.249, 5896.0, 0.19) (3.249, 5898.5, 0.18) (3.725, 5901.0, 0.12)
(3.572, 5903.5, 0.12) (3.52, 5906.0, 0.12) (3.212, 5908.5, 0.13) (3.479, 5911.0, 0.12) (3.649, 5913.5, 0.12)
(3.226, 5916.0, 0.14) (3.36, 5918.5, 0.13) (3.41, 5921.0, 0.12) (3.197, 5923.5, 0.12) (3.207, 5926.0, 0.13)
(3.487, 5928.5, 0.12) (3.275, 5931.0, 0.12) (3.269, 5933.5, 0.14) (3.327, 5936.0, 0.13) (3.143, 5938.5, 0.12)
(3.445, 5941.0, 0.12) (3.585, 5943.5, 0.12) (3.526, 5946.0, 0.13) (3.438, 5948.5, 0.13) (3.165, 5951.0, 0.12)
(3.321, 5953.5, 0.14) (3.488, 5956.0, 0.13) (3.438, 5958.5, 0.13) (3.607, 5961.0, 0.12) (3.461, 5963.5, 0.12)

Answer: 3.12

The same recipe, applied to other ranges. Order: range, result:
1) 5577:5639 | 3.04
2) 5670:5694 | 3.25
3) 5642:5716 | 3.13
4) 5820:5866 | 3.29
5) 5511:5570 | 2.81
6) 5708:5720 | 3.04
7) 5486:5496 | 2.61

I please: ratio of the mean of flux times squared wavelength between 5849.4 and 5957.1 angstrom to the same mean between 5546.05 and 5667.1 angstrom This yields 1.2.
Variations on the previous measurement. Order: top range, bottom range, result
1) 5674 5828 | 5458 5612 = 1.24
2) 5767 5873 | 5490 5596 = 1.26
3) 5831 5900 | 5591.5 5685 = 1.15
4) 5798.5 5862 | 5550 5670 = 1.15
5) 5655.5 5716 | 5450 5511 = 1.31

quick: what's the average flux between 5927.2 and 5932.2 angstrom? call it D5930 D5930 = 3.38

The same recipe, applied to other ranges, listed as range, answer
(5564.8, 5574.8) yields 3.03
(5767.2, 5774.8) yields 3.01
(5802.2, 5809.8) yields 2.84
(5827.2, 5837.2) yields 3.3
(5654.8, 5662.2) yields 2.85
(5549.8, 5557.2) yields 2.74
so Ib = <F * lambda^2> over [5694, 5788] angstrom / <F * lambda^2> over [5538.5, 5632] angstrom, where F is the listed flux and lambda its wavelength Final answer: 1.2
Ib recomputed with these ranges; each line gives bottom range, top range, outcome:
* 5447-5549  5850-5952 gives 1.45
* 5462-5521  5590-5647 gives 1.23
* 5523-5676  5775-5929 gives 1.20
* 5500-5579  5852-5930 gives 1.33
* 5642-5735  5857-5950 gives 1.16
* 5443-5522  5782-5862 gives 1.40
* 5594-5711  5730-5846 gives 1.10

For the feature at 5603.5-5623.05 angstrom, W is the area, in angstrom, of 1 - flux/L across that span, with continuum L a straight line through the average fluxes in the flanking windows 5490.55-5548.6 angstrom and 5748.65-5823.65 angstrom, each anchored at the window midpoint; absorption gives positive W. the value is -2.0 angstrom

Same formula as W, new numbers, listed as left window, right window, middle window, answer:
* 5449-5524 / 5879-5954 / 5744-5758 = -2.0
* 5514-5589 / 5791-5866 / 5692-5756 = -2.7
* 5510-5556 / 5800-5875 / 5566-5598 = -1.5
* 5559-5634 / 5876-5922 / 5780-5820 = 0.6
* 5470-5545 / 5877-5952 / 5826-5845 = -0.5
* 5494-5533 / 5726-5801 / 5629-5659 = 0.6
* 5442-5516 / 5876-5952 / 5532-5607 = -5.0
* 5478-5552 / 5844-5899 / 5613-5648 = -1.8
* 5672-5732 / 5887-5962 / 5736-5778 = -2.2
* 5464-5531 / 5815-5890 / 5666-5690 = -2.3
